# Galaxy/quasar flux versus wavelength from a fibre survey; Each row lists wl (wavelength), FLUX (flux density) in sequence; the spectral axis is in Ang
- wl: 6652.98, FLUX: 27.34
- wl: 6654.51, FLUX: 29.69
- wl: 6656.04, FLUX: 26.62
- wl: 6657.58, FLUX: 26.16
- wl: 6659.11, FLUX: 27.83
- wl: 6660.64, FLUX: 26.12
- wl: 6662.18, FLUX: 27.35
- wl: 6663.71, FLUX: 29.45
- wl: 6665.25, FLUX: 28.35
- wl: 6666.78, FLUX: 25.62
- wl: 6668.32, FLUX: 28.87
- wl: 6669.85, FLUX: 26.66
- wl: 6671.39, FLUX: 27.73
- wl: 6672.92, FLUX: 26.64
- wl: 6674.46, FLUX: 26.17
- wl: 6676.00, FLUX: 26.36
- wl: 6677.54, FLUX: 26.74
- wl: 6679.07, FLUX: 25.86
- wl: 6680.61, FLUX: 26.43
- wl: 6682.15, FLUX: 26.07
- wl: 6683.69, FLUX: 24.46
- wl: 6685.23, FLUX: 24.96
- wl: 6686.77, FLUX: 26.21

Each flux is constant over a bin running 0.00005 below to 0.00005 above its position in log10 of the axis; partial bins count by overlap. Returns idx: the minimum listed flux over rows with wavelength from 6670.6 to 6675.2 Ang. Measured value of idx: 26.17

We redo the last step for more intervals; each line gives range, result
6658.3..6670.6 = 25.62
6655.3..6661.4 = 26.12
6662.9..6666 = 28.35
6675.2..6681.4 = 25.86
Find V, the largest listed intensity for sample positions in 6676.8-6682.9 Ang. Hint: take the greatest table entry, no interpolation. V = 26.74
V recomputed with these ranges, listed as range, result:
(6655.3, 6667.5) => 29.45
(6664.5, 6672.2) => 28.87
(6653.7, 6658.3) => 29.69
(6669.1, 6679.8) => 27.73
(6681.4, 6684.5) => 26.07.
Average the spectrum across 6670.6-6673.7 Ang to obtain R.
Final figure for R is 27.2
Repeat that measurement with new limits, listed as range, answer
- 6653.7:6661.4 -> 27.3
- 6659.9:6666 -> 27.8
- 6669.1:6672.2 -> 27.2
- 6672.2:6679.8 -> 26.4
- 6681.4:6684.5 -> 25.2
